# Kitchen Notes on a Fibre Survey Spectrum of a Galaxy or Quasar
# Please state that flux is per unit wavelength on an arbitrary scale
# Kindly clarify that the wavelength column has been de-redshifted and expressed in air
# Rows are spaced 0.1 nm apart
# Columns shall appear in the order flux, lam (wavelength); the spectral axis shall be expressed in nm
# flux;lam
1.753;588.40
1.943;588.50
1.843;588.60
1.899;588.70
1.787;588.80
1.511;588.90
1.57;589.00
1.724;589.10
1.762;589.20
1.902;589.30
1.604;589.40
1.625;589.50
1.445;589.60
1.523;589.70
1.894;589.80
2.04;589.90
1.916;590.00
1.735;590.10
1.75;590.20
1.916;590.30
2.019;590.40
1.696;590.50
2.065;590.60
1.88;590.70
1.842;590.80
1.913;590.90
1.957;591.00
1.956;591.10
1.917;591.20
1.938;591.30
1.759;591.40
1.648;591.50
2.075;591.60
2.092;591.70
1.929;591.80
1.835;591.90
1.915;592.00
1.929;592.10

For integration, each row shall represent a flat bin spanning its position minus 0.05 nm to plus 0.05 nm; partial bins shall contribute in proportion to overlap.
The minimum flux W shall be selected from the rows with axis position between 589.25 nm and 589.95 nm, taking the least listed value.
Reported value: 1.445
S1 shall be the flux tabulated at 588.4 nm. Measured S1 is 1.753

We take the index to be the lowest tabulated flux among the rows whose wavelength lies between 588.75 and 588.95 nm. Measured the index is 1.511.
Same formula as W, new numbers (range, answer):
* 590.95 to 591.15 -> 1.956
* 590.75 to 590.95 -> 1.842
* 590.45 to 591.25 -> 1.696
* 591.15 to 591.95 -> 1.648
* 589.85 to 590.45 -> 1.735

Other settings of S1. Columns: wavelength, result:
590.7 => 1.88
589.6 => 1.445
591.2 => 1.917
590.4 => 2.019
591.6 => 2.075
